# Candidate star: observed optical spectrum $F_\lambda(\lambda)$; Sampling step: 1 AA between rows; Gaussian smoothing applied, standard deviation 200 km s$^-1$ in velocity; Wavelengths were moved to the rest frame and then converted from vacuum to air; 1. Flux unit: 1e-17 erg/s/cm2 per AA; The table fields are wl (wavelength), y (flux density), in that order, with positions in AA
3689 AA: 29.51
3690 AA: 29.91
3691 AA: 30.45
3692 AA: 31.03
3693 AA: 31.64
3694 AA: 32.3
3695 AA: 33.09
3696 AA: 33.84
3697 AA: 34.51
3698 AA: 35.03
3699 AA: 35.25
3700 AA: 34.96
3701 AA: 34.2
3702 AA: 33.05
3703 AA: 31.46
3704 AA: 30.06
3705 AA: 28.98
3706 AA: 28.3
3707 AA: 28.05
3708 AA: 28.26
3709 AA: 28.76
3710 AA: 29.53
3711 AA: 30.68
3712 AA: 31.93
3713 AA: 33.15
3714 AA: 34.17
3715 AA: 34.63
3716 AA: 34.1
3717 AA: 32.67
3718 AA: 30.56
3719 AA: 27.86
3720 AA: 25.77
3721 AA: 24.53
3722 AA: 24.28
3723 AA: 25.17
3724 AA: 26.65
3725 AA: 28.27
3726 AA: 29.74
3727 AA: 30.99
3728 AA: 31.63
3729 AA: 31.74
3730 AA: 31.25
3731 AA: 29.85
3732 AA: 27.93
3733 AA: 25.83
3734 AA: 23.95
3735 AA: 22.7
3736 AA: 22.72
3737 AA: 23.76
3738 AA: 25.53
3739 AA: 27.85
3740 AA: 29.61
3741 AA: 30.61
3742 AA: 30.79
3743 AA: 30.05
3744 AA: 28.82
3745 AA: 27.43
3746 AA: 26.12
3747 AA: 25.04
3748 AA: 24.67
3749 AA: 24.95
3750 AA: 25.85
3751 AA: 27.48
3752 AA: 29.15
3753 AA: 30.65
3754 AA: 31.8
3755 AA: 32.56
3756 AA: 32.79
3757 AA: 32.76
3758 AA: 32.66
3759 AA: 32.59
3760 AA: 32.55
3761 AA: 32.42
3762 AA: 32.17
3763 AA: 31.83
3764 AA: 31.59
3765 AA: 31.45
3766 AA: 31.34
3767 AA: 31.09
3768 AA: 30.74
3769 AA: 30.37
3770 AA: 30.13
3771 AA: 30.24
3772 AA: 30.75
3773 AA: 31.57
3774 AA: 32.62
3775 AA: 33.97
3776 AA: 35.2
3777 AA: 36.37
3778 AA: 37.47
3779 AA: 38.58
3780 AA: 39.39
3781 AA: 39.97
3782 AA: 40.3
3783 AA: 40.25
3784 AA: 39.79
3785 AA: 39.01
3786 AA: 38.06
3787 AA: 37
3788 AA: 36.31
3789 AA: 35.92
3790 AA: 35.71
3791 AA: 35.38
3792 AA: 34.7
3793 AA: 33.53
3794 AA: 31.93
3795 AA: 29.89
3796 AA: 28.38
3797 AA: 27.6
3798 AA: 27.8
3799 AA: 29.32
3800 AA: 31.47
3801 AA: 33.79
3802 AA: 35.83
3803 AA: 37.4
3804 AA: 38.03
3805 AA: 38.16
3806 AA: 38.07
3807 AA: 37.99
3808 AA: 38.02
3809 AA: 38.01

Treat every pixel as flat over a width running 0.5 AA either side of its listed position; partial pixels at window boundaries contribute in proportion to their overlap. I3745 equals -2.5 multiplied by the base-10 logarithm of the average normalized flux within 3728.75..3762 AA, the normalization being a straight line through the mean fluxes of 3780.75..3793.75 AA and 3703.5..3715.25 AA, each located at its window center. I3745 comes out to 0.17 mag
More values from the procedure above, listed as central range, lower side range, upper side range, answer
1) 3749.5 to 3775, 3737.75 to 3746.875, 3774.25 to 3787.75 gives 0.07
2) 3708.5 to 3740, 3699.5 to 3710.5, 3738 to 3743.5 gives 0.05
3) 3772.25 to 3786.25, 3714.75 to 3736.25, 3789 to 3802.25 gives -0.19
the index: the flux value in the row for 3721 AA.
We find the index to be 24.53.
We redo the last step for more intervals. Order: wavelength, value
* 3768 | 30.74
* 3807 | 37.99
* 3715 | 34.63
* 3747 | 25.04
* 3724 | 26.65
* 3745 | 27.43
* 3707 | 28.05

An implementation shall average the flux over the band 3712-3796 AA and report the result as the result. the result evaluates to 31.2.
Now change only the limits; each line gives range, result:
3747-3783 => 32.3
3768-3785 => 35.4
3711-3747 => 28.6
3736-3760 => 28.8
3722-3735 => 28.2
